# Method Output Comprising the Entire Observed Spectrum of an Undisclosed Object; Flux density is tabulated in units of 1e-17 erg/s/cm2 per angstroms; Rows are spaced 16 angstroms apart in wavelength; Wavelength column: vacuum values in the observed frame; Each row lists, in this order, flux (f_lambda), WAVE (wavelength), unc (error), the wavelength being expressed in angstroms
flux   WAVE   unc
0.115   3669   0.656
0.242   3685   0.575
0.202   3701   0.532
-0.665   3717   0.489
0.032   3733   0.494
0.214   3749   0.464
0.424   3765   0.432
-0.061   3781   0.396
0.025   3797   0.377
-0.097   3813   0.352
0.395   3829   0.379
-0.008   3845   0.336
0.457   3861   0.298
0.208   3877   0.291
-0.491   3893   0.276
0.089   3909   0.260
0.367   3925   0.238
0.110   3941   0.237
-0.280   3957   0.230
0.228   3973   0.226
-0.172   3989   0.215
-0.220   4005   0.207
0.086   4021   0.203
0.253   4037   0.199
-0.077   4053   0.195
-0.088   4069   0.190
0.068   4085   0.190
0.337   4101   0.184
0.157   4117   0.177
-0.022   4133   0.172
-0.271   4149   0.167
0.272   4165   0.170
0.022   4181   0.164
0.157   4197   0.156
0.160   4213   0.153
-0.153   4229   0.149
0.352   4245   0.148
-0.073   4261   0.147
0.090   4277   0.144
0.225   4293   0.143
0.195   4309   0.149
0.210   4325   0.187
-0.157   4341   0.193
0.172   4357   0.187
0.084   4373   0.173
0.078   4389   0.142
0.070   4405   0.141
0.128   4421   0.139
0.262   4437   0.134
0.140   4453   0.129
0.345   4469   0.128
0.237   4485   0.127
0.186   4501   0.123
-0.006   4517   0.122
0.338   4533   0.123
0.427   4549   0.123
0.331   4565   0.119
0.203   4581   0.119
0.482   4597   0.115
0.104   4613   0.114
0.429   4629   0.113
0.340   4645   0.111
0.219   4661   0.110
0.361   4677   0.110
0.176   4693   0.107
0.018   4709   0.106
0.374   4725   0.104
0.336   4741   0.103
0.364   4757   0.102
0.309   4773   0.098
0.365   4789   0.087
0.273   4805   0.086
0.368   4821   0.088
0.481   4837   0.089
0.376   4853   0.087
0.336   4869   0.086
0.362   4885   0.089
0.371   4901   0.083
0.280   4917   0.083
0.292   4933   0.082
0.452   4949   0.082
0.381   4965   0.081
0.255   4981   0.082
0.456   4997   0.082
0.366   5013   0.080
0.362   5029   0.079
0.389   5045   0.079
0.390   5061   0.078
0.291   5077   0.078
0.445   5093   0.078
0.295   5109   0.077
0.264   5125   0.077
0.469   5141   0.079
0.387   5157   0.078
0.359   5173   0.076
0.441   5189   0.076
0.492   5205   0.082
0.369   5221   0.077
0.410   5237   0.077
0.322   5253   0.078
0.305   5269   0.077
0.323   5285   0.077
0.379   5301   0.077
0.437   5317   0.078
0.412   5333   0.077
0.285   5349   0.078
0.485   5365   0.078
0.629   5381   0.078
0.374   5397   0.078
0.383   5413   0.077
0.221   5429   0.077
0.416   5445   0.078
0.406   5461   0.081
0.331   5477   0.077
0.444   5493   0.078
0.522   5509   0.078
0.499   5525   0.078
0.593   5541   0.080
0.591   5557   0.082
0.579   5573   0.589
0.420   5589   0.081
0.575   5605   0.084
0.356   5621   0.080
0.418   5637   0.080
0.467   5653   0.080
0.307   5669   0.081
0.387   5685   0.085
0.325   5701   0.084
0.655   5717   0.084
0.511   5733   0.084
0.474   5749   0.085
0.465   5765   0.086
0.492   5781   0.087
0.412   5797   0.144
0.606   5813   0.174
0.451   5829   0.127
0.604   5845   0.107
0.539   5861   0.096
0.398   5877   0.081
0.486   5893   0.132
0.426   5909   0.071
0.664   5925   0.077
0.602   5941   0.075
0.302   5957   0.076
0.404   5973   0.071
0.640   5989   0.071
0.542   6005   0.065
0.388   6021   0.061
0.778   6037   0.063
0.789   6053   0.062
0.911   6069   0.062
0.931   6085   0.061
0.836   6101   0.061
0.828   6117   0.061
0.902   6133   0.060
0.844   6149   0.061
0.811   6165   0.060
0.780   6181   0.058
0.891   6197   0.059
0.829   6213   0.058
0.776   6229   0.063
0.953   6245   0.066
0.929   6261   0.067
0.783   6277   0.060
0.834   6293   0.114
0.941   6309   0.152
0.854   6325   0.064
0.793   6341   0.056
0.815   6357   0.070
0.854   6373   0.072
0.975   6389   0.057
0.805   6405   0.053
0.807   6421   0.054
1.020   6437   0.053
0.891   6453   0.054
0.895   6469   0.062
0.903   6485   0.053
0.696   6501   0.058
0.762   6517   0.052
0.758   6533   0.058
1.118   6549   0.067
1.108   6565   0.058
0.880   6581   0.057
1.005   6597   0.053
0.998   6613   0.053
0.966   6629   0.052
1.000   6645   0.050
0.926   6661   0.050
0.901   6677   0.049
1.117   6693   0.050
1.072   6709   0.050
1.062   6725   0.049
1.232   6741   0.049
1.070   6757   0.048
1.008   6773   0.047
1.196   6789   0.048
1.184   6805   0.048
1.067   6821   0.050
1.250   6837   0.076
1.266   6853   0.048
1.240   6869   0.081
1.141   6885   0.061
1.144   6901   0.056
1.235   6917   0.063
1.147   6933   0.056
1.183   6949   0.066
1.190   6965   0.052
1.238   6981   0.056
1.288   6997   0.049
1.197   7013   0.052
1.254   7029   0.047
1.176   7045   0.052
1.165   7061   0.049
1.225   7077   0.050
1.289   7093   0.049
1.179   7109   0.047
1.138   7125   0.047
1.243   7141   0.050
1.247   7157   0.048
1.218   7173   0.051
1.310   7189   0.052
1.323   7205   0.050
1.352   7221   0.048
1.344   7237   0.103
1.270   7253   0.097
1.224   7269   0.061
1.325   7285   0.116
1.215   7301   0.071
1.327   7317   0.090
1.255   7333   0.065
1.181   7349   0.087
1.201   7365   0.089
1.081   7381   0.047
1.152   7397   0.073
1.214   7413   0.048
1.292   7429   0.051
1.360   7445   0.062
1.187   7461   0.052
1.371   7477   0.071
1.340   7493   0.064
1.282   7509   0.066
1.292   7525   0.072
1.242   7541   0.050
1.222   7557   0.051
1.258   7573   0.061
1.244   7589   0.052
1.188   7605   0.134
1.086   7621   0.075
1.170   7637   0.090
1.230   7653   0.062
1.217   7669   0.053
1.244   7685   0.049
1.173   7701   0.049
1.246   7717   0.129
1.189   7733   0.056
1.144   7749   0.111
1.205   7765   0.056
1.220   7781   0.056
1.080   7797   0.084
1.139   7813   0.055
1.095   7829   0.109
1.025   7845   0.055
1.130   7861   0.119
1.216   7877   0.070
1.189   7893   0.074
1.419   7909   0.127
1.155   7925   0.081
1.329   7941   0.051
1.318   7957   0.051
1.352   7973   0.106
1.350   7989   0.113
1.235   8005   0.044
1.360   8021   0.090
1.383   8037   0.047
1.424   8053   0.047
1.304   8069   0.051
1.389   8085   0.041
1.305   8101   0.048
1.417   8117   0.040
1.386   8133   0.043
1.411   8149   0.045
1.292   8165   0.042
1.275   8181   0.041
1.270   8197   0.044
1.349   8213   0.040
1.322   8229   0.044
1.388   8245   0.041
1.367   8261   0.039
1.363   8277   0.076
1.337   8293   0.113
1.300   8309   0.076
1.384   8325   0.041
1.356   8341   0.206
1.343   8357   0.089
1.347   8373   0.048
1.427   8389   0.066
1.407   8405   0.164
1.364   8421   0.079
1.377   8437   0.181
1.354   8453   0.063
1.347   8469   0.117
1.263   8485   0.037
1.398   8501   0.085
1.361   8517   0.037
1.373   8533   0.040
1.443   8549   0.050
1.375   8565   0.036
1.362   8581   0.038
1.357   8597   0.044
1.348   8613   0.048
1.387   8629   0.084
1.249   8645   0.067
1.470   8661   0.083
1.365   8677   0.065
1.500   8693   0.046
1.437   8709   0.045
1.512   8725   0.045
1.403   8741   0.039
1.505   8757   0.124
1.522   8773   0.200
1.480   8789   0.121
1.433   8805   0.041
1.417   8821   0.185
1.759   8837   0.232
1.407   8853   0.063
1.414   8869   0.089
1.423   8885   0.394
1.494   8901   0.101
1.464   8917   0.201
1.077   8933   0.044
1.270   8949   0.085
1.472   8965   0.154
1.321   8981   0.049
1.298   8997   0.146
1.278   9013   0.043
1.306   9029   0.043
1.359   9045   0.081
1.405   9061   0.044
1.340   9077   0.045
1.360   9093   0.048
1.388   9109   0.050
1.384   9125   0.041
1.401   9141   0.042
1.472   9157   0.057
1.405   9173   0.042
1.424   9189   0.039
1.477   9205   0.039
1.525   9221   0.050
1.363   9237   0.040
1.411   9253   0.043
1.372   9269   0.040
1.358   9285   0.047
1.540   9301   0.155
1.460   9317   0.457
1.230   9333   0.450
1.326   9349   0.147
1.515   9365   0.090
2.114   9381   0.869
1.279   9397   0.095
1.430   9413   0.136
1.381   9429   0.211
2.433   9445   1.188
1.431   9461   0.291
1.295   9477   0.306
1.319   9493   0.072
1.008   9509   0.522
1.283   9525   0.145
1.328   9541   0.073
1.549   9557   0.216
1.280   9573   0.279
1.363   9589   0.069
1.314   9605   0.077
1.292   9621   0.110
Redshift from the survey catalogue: 0.52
